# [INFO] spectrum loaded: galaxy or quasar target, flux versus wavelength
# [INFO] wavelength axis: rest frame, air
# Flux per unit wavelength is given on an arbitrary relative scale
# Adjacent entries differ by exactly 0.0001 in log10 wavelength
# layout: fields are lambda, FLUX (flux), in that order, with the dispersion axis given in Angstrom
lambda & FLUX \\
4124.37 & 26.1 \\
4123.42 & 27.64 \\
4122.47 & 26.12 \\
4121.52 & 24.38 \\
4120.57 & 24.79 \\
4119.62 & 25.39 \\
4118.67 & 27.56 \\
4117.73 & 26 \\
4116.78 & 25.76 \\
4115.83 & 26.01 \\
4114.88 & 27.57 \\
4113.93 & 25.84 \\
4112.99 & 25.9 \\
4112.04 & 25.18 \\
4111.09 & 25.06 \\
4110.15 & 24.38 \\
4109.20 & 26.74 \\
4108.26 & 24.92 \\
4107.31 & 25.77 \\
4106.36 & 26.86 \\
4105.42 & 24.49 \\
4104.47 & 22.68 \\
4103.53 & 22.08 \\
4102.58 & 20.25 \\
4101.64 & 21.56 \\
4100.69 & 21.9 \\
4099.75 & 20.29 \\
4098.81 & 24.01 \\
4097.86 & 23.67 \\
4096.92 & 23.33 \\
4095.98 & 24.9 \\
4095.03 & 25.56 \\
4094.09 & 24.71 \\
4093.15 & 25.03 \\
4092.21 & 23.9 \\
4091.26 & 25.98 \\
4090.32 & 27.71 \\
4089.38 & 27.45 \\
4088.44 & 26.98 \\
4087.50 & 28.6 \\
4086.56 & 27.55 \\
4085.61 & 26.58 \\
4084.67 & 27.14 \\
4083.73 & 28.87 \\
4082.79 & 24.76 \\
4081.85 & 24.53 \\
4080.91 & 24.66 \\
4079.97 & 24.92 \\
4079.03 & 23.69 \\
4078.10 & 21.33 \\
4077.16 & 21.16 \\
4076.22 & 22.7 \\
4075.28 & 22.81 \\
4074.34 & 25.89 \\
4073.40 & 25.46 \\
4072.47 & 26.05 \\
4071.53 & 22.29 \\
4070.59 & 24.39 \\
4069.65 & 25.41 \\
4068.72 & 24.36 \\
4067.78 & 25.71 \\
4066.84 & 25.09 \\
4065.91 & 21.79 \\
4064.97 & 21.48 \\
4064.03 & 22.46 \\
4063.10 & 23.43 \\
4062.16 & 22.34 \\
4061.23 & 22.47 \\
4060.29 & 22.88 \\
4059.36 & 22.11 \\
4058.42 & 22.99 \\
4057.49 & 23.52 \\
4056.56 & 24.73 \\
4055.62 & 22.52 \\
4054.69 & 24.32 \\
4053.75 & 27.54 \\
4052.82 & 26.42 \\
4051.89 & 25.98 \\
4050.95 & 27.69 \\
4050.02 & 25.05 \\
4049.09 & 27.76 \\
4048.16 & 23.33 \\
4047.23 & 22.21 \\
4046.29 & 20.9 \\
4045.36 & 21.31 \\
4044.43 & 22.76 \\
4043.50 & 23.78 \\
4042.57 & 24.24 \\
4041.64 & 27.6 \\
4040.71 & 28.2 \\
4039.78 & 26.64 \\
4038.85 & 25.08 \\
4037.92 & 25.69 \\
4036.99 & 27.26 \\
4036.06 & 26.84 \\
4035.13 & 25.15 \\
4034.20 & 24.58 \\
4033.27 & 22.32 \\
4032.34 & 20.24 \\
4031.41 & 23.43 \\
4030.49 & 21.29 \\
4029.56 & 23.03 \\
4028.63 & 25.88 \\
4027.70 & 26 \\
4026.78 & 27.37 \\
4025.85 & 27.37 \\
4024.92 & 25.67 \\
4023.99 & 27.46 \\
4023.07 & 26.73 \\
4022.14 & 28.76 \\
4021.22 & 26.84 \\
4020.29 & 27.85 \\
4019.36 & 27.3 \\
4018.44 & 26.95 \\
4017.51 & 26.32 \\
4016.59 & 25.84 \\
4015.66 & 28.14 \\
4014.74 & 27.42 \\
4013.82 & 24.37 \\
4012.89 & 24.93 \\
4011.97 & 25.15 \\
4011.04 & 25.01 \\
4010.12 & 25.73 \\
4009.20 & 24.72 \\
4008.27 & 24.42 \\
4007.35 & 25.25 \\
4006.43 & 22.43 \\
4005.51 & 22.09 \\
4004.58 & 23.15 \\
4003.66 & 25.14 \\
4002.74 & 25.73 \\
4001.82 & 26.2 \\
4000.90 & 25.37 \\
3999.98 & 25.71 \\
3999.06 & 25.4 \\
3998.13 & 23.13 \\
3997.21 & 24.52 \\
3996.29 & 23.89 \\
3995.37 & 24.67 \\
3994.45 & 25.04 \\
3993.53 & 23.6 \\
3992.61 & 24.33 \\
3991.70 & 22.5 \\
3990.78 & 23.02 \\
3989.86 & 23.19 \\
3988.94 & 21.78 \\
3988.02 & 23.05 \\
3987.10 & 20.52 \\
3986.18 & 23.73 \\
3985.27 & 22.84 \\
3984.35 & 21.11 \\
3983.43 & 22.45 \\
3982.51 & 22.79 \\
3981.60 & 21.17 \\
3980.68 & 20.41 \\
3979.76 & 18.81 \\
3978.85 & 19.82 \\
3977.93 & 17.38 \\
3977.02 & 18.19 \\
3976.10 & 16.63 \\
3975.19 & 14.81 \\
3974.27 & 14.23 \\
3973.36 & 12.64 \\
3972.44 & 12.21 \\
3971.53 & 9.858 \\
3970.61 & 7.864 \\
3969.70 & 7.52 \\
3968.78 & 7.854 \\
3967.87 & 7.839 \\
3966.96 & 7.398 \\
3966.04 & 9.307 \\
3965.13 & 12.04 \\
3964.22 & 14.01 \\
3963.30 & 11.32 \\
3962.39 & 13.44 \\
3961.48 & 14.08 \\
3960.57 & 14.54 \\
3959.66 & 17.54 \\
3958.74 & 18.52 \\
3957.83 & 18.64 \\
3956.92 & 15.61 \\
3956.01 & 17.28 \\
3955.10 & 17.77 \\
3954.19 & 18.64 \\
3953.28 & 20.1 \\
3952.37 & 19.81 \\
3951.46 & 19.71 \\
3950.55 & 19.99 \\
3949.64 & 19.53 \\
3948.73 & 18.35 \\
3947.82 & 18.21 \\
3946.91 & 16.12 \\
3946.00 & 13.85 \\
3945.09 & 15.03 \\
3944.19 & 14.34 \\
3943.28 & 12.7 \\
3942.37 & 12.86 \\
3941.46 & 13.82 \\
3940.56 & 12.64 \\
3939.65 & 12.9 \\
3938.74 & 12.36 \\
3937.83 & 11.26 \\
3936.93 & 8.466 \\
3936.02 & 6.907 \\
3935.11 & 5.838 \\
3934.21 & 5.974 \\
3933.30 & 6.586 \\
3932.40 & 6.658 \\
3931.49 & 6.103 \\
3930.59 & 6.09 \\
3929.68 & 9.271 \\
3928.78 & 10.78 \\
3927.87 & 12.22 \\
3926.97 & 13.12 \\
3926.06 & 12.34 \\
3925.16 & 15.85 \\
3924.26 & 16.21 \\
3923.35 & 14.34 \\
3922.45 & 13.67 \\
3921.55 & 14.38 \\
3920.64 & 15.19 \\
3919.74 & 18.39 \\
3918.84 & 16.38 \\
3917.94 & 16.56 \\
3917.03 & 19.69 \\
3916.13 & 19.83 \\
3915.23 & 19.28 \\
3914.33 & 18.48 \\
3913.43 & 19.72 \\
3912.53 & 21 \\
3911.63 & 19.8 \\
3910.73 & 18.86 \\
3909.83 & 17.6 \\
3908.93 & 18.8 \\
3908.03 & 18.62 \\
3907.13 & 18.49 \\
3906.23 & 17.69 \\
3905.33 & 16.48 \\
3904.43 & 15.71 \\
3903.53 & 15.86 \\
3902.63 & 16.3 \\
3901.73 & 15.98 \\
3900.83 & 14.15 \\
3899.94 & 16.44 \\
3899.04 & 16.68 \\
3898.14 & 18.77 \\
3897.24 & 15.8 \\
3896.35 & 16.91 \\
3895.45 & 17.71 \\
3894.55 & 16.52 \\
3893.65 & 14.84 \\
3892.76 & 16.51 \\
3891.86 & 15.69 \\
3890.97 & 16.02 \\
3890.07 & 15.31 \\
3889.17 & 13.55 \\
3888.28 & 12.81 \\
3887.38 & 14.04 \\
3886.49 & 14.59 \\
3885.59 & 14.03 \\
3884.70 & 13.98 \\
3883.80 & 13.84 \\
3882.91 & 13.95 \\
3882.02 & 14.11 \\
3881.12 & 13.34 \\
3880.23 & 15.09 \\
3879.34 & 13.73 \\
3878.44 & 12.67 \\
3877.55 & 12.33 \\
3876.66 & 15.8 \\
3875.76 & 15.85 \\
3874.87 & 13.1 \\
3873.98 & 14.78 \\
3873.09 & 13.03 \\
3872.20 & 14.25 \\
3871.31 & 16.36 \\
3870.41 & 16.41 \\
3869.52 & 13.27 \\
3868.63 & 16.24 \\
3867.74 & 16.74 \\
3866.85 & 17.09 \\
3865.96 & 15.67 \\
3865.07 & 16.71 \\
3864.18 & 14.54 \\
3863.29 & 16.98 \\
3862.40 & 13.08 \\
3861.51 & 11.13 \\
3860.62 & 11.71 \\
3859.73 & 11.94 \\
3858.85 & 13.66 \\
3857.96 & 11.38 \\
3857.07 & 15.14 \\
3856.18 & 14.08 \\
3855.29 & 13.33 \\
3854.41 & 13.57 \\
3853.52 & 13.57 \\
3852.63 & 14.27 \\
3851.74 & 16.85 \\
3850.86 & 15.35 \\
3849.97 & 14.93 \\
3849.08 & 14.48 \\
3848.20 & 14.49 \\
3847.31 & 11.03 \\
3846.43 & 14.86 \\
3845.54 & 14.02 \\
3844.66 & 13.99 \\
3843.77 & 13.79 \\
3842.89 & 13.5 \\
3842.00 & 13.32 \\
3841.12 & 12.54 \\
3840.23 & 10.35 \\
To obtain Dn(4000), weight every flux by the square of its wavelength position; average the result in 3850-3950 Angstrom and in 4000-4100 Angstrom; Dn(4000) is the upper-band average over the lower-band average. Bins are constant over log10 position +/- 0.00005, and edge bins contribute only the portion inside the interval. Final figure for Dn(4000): 1.8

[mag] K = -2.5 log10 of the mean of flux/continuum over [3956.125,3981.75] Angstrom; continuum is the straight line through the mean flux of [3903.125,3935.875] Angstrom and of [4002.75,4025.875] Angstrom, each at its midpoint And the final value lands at 0.41 mag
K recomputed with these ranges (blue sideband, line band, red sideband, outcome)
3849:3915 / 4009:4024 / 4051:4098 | -0.21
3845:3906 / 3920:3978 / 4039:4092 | 0.37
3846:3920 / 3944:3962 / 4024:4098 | 0.10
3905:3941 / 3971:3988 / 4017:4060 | 0.07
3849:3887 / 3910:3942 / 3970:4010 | 0.28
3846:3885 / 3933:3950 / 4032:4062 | 0.43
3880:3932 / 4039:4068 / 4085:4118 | -0.07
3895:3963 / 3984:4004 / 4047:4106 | -0.23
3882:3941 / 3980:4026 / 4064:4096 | -0.21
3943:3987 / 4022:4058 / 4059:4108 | -0.18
